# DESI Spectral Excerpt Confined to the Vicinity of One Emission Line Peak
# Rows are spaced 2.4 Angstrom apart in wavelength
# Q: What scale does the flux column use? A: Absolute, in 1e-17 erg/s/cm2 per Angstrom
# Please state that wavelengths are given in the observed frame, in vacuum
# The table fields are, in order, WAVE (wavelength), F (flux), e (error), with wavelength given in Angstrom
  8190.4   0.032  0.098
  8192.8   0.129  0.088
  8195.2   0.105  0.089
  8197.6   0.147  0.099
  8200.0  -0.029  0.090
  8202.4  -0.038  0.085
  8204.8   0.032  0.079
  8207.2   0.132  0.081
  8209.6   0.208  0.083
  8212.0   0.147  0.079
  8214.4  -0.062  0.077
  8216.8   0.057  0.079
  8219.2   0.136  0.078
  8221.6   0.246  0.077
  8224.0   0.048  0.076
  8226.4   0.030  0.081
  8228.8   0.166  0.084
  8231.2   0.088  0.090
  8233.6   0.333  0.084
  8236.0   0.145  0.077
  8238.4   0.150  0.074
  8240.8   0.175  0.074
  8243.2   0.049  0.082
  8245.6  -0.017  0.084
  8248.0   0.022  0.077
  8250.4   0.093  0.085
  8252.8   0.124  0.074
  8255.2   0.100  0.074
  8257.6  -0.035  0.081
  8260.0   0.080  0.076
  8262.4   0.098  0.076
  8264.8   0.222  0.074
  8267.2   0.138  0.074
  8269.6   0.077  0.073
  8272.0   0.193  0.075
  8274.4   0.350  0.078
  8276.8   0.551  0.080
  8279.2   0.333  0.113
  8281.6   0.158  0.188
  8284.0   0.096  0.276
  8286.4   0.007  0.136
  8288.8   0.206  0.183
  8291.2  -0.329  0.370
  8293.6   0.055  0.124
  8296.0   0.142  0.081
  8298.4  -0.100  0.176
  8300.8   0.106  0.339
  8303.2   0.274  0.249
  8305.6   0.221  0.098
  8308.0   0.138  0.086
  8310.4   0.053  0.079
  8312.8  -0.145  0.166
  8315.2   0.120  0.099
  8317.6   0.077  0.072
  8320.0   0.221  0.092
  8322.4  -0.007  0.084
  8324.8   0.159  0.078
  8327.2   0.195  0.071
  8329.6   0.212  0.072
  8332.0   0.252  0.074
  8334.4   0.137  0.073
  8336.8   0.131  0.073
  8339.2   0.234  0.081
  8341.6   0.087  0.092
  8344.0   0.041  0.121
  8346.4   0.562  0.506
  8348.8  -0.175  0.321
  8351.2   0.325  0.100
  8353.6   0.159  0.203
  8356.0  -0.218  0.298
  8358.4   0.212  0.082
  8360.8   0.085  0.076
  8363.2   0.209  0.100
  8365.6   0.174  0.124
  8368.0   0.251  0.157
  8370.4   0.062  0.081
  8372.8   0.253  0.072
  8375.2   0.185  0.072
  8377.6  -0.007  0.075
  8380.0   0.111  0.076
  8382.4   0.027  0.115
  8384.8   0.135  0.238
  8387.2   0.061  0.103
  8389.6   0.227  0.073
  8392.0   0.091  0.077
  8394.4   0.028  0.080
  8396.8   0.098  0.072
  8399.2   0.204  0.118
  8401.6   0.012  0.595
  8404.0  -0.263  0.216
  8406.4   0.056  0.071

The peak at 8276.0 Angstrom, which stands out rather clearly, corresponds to H-beta 4861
